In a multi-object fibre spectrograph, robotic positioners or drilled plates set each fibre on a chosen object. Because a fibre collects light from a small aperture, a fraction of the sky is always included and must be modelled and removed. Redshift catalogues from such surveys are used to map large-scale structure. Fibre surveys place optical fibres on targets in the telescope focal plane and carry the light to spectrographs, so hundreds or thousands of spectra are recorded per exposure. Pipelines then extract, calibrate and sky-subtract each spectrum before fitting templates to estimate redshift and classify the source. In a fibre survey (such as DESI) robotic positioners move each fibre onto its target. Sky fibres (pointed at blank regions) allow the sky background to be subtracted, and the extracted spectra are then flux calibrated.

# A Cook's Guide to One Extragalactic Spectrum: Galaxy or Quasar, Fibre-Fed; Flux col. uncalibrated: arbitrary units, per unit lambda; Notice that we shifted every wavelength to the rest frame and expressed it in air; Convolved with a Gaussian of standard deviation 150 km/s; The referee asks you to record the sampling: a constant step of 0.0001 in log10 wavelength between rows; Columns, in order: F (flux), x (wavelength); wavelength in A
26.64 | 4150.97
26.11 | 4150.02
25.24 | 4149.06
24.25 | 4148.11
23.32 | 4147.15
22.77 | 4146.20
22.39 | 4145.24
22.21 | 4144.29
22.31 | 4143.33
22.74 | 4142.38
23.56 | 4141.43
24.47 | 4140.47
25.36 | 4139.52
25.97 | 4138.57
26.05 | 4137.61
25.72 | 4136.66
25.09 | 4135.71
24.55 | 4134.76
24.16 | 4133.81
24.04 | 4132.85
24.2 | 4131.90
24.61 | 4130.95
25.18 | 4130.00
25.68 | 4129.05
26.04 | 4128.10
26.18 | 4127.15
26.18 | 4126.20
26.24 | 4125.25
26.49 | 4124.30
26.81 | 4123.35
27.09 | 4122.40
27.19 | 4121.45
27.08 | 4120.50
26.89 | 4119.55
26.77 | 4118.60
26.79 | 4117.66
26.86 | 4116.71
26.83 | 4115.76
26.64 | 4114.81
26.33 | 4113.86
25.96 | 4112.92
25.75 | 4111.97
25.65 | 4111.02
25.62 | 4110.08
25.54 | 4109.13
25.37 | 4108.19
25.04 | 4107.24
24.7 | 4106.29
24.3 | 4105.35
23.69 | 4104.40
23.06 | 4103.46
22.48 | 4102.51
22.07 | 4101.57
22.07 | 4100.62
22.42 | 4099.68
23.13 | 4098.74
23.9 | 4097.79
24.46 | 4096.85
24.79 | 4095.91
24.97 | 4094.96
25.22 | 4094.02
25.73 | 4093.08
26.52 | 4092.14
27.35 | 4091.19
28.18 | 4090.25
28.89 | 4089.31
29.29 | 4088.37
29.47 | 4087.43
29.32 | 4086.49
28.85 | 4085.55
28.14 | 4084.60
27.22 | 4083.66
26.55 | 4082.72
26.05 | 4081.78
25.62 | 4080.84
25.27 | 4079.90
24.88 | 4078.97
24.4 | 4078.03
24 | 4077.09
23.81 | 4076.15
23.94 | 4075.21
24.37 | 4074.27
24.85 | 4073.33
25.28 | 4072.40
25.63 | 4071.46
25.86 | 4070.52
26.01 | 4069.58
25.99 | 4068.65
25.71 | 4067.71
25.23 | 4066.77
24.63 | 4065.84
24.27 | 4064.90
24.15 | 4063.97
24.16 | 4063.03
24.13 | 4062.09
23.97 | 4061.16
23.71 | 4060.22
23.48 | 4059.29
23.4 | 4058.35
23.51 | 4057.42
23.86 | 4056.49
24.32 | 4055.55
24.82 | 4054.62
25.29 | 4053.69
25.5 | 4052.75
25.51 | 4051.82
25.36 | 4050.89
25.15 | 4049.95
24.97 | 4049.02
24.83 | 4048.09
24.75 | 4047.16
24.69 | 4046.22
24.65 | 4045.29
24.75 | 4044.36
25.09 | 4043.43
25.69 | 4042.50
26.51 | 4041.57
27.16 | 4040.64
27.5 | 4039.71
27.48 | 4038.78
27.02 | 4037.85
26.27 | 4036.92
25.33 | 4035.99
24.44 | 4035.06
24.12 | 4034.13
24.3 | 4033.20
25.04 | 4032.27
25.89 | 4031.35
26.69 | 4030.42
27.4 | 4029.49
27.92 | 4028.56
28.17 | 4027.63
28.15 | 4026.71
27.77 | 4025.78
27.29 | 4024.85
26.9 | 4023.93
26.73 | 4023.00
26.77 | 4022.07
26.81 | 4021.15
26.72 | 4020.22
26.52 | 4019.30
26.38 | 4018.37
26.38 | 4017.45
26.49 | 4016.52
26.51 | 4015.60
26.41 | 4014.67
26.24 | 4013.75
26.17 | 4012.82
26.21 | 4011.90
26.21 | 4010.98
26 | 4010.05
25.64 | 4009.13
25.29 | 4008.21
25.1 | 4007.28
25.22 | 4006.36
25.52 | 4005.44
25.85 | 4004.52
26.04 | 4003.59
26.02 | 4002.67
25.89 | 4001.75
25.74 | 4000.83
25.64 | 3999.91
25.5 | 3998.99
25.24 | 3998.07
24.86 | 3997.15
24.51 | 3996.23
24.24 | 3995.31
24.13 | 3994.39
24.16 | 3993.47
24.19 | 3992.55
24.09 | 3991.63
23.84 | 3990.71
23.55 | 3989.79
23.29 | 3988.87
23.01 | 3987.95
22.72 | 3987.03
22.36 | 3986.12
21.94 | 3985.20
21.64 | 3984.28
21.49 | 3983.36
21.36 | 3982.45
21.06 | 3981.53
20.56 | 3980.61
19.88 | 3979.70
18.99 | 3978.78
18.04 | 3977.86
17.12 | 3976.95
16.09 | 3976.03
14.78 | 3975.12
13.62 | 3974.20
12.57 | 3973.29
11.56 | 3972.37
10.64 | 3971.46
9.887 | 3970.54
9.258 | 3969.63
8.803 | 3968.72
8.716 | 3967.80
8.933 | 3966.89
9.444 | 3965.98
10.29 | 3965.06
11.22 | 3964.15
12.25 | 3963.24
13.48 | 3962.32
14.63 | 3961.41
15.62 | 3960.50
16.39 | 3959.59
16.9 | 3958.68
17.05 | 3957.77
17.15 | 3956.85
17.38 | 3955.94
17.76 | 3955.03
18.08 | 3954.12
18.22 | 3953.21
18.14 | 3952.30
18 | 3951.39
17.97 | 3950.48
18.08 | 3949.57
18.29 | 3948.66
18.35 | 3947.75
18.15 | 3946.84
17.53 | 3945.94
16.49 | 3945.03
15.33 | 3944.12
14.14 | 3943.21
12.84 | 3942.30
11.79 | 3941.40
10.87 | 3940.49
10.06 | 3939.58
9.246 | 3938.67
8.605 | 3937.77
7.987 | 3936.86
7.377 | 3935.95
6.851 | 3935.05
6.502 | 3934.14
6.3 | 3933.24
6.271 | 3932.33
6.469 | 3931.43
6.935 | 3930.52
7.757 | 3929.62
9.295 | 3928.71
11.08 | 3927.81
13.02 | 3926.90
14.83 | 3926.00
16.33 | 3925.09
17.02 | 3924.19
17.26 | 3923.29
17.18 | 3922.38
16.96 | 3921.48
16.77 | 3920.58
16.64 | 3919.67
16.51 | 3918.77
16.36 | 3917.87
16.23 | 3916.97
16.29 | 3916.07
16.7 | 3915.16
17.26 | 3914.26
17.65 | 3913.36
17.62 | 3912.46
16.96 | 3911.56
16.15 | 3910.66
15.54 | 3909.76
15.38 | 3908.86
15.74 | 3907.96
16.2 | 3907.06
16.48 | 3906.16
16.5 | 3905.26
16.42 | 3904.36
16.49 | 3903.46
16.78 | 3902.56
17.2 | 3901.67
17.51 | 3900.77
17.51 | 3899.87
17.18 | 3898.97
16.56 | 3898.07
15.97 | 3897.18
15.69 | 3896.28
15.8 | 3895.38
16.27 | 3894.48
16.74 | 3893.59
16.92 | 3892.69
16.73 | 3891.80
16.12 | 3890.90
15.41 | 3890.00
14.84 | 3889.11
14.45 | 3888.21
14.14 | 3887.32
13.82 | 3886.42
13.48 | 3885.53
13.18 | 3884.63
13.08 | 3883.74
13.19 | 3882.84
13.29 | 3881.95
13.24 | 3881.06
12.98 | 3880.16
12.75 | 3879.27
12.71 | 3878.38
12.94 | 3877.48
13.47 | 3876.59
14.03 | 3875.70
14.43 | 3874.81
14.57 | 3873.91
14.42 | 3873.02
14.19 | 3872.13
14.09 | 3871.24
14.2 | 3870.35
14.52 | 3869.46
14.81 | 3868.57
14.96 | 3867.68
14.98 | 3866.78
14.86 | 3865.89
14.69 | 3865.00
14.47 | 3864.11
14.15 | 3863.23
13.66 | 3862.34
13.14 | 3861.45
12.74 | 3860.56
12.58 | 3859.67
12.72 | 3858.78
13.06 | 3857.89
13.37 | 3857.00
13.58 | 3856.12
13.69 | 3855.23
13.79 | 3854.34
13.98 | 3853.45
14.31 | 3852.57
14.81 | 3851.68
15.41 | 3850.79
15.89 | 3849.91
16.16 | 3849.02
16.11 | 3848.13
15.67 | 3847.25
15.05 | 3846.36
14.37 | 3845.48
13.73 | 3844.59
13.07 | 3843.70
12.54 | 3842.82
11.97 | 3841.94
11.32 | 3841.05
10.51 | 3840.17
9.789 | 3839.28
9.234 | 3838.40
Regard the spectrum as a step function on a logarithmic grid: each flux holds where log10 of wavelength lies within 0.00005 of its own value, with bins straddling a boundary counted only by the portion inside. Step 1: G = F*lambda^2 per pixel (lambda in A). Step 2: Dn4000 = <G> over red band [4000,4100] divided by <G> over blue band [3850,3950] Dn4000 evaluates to 1.9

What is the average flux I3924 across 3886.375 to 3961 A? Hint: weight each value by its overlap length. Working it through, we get 14.9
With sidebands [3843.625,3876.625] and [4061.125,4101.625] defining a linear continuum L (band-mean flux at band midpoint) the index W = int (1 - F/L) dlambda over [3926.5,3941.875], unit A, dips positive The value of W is 8.0 A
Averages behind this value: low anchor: 14.3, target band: 8.61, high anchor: 25.5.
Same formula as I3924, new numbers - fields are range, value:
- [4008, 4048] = 26.2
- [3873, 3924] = 15.6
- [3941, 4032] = 20.8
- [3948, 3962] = 17.3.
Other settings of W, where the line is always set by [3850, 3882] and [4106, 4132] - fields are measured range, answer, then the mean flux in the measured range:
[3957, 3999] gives 3.45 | 17.8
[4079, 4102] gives -1.25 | 26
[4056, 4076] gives -0.87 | 24.6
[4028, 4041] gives -2.46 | 26.2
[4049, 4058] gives -0.73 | 24.8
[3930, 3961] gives 7.36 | 13.6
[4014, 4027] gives -3.33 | 26.8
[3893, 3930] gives 0.21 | 16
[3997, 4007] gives -2.52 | 25.6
